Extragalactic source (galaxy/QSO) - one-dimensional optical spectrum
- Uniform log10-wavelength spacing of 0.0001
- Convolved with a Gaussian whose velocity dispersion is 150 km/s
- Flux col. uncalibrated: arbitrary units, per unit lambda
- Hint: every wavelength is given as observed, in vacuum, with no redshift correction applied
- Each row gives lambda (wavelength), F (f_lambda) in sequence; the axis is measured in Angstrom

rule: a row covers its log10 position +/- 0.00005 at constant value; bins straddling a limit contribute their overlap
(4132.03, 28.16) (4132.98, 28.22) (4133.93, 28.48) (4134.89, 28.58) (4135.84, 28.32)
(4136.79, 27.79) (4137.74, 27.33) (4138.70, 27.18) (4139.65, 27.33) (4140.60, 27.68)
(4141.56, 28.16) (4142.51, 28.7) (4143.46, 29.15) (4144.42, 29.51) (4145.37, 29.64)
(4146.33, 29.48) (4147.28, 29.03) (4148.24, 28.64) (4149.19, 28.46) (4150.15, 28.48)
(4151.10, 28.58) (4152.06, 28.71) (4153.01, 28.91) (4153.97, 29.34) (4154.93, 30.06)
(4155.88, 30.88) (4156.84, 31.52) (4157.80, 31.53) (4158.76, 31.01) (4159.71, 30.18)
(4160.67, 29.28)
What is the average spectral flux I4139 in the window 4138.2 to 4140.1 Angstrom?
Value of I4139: 27.2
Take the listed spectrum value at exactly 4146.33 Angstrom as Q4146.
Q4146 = 29.48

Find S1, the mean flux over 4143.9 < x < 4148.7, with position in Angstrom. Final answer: 29.2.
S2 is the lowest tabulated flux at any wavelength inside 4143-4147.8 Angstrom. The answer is 29.03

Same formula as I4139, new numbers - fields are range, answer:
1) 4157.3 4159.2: 31.2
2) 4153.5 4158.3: 30.6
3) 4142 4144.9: 29.2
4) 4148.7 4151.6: 28.5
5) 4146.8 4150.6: 28.7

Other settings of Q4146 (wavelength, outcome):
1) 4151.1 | 28.58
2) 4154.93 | 30.06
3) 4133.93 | 28.48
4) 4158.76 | 31.01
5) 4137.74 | 27.33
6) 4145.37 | 29.64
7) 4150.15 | 28.48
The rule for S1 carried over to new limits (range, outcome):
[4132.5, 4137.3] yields 28.3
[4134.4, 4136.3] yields 28.4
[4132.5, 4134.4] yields 28.4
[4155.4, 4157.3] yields 31.3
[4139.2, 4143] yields 28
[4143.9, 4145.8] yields 29.5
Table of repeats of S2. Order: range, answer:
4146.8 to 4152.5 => 28.46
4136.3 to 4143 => 27.18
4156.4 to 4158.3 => 31.52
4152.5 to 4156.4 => 28.91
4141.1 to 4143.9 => 28.16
